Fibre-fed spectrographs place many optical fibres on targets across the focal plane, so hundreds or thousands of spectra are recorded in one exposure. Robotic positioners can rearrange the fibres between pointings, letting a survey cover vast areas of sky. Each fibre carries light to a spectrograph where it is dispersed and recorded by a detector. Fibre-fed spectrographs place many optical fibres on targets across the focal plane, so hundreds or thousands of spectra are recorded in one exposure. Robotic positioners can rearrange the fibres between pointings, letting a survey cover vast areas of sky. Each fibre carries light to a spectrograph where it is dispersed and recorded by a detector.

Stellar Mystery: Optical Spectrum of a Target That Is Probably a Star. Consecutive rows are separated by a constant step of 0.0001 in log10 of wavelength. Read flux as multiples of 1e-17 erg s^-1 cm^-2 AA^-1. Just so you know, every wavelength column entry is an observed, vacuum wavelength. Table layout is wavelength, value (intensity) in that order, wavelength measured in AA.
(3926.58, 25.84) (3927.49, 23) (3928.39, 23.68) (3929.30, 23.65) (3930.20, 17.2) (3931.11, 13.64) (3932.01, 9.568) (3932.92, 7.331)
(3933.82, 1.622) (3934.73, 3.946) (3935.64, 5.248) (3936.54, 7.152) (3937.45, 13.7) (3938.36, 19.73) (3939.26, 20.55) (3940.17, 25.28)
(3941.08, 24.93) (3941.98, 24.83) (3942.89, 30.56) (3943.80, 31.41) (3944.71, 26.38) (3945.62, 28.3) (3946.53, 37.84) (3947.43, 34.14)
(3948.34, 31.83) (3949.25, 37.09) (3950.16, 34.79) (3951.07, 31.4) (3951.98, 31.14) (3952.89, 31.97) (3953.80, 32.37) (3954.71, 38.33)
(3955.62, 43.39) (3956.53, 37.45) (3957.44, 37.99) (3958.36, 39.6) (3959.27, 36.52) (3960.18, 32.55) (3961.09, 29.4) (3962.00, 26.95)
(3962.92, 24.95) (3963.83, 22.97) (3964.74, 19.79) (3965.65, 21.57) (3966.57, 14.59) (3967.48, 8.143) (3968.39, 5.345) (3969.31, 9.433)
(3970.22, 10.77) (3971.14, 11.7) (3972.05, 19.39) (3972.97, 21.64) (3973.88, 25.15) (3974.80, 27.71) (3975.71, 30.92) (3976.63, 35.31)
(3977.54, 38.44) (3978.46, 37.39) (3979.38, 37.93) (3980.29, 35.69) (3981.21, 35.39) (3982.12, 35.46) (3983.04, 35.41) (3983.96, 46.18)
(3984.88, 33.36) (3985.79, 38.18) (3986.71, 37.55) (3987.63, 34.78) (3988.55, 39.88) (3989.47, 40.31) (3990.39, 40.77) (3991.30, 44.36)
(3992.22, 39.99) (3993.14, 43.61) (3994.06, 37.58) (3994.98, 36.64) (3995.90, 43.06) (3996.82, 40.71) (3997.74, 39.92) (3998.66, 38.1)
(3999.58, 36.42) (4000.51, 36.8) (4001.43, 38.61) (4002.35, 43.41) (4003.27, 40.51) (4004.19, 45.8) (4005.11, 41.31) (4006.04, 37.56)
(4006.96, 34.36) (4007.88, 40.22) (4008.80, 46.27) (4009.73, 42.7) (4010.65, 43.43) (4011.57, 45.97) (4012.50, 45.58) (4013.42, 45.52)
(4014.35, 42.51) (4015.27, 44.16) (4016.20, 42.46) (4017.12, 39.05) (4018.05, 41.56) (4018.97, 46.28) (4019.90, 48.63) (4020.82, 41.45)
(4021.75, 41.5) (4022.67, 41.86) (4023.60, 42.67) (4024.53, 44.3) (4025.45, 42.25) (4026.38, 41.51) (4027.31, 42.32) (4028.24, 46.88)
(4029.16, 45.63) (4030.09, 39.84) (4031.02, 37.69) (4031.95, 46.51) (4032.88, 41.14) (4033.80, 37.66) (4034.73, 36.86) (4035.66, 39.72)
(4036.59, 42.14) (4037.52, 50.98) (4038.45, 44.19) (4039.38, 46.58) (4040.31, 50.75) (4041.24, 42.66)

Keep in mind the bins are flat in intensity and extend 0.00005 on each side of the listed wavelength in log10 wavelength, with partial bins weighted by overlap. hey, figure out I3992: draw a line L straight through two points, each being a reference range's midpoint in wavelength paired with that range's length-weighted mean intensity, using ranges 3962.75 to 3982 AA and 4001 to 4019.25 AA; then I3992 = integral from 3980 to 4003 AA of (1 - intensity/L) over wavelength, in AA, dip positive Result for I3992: -4.2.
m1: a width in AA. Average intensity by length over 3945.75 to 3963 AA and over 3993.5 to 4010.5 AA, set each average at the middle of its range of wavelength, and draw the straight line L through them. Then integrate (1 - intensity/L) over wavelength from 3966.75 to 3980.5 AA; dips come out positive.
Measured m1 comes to 5.1 AA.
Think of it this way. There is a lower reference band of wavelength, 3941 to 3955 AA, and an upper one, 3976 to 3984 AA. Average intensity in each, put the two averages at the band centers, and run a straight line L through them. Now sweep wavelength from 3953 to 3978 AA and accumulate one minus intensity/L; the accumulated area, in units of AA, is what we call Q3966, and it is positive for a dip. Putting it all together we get 6.0 AA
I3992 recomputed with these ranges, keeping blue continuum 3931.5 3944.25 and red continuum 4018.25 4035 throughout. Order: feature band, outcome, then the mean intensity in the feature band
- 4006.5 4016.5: -1.3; 43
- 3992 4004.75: -2.2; 40.1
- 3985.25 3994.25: -2.3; 39.7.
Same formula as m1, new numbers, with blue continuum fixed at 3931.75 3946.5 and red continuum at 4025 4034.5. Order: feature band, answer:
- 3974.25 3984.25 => -2.40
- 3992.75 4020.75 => -4.43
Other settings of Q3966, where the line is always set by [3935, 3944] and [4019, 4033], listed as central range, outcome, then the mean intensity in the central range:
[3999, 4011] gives -1.0 AA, 40.5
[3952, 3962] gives -4.5 AA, 35.3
